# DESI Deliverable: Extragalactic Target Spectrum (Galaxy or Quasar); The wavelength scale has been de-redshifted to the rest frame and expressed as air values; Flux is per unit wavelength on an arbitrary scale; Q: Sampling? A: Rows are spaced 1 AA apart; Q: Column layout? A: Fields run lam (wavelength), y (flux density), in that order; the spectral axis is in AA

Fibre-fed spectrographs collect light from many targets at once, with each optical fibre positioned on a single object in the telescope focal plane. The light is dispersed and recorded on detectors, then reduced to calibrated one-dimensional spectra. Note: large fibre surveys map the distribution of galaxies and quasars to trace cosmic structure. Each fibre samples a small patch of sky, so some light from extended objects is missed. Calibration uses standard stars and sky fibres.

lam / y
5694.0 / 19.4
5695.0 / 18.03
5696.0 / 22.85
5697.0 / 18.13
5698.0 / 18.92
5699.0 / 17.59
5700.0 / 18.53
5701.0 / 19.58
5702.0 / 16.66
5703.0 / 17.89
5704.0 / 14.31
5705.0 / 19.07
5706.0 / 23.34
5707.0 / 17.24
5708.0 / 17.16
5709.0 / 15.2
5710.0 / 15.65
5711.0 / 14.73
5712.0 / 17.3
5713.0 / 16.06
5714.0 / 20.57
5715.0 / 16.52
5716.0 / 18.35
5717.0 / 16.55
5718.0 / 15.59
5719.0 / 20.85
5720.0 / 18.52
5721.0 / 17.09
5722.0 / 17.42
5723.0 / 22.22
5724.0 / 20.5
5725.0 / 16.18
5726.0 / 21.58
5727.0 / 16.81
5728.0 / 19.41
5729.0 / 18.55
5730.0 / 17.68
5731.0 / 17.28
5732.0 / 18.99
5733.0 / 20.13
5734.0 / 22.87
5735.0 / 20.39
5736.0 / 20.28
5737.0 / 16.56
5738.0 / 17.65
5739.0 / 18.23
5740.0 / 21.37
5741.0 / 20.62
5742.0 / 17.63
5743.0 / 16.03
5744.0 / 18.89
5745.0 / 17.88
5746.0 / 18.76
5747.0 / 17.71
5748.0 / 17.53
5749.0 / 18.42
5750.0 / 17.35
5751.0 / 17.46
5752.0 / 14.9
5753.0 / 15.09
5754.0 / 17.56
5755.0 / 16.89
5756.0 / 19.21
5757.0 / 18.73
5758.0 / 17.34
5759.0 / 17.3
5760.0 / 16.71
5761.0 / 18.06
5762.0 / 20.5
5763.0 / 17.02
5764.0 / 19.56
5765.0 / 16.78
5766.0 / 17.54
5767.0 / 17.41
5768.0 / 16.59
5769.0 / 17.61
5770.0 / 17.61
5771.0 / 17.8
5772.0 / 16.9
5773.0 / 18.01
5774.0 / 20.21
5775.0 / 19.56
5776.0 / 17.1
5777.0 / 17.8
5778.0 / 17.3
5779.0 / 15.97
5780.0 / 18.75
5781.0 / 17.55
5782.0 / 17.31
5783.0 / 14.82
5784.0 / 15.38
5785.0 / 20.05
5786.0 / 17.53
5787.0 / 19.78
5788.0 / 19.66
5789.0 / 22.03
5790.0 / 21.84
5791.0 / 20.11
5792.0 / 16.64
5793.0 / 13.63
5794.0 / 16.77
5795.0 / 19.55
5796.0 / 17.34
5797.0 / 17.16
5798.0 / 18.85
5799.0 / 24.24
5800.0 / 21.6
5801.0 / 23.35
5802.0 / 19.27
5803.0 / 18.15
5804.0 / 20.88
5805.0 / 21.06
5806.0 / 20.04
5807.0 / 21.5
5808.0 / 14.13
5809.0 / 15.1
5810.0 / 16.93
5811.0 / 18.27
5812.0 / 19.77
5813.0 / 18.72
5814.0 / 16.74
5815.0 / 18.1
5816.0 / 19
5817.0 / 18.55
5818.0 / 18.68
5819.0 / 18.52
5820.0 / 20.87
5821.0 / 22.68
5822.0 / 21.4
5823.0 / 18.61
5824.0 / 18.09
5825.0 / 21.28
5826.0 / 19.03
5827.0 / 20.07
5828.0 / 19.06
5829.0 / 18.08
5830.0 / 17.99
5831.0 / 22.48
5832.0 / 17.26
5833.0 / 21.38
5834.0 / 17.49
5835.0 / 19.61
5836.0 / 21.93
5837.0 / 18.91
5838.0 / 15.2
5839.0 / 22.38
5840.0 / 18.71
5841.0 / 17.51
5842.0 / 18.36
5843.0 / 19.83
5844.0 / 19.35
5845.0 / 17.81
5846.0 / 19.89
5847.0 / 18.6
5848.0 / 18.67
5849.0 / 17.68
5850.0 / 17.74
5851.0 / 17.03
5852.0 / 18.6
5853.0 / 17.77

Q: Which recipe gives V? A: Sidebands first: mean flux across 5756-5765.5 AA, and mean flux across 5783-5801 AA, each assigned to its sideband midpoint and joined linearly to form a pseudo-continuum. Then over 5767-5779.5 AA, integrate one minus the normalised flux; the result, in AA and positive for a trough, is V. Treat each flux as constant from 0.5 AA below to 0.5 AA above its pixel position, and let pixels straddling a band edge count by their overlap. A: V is 0.5 AA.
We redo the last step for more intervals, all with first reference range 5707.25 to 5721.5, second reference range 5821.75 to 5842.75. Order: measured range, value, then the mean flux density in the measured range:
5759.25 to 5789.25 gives 0.5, 17.9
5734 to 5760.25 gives -0.5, 18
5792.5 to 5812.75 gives -0.2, 18.9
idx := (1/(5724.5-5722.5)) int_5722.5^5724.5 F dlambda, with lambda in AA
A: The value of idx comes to 21.4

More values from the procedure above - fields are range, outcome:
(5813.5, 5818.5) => 18.2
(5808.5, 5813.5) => 17.8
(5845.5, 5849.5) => 18.7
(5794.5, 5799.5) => 19.4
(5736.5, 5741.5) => 18.9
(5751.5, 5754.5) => 15.8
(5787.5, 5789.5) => 20.8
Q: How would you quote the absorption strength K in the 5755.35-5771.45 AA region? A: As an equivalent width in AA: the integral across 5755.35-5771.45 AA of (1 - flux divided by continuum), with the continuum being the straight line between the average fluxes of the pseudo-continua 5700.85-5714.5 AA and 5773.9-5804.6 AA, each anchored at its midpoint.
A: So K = 0.4 AA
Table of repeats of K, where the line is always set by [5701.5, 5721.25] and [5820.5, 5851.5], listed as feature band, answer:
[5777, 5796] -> 0.5 AA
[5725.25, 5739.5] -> -1.0 AA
